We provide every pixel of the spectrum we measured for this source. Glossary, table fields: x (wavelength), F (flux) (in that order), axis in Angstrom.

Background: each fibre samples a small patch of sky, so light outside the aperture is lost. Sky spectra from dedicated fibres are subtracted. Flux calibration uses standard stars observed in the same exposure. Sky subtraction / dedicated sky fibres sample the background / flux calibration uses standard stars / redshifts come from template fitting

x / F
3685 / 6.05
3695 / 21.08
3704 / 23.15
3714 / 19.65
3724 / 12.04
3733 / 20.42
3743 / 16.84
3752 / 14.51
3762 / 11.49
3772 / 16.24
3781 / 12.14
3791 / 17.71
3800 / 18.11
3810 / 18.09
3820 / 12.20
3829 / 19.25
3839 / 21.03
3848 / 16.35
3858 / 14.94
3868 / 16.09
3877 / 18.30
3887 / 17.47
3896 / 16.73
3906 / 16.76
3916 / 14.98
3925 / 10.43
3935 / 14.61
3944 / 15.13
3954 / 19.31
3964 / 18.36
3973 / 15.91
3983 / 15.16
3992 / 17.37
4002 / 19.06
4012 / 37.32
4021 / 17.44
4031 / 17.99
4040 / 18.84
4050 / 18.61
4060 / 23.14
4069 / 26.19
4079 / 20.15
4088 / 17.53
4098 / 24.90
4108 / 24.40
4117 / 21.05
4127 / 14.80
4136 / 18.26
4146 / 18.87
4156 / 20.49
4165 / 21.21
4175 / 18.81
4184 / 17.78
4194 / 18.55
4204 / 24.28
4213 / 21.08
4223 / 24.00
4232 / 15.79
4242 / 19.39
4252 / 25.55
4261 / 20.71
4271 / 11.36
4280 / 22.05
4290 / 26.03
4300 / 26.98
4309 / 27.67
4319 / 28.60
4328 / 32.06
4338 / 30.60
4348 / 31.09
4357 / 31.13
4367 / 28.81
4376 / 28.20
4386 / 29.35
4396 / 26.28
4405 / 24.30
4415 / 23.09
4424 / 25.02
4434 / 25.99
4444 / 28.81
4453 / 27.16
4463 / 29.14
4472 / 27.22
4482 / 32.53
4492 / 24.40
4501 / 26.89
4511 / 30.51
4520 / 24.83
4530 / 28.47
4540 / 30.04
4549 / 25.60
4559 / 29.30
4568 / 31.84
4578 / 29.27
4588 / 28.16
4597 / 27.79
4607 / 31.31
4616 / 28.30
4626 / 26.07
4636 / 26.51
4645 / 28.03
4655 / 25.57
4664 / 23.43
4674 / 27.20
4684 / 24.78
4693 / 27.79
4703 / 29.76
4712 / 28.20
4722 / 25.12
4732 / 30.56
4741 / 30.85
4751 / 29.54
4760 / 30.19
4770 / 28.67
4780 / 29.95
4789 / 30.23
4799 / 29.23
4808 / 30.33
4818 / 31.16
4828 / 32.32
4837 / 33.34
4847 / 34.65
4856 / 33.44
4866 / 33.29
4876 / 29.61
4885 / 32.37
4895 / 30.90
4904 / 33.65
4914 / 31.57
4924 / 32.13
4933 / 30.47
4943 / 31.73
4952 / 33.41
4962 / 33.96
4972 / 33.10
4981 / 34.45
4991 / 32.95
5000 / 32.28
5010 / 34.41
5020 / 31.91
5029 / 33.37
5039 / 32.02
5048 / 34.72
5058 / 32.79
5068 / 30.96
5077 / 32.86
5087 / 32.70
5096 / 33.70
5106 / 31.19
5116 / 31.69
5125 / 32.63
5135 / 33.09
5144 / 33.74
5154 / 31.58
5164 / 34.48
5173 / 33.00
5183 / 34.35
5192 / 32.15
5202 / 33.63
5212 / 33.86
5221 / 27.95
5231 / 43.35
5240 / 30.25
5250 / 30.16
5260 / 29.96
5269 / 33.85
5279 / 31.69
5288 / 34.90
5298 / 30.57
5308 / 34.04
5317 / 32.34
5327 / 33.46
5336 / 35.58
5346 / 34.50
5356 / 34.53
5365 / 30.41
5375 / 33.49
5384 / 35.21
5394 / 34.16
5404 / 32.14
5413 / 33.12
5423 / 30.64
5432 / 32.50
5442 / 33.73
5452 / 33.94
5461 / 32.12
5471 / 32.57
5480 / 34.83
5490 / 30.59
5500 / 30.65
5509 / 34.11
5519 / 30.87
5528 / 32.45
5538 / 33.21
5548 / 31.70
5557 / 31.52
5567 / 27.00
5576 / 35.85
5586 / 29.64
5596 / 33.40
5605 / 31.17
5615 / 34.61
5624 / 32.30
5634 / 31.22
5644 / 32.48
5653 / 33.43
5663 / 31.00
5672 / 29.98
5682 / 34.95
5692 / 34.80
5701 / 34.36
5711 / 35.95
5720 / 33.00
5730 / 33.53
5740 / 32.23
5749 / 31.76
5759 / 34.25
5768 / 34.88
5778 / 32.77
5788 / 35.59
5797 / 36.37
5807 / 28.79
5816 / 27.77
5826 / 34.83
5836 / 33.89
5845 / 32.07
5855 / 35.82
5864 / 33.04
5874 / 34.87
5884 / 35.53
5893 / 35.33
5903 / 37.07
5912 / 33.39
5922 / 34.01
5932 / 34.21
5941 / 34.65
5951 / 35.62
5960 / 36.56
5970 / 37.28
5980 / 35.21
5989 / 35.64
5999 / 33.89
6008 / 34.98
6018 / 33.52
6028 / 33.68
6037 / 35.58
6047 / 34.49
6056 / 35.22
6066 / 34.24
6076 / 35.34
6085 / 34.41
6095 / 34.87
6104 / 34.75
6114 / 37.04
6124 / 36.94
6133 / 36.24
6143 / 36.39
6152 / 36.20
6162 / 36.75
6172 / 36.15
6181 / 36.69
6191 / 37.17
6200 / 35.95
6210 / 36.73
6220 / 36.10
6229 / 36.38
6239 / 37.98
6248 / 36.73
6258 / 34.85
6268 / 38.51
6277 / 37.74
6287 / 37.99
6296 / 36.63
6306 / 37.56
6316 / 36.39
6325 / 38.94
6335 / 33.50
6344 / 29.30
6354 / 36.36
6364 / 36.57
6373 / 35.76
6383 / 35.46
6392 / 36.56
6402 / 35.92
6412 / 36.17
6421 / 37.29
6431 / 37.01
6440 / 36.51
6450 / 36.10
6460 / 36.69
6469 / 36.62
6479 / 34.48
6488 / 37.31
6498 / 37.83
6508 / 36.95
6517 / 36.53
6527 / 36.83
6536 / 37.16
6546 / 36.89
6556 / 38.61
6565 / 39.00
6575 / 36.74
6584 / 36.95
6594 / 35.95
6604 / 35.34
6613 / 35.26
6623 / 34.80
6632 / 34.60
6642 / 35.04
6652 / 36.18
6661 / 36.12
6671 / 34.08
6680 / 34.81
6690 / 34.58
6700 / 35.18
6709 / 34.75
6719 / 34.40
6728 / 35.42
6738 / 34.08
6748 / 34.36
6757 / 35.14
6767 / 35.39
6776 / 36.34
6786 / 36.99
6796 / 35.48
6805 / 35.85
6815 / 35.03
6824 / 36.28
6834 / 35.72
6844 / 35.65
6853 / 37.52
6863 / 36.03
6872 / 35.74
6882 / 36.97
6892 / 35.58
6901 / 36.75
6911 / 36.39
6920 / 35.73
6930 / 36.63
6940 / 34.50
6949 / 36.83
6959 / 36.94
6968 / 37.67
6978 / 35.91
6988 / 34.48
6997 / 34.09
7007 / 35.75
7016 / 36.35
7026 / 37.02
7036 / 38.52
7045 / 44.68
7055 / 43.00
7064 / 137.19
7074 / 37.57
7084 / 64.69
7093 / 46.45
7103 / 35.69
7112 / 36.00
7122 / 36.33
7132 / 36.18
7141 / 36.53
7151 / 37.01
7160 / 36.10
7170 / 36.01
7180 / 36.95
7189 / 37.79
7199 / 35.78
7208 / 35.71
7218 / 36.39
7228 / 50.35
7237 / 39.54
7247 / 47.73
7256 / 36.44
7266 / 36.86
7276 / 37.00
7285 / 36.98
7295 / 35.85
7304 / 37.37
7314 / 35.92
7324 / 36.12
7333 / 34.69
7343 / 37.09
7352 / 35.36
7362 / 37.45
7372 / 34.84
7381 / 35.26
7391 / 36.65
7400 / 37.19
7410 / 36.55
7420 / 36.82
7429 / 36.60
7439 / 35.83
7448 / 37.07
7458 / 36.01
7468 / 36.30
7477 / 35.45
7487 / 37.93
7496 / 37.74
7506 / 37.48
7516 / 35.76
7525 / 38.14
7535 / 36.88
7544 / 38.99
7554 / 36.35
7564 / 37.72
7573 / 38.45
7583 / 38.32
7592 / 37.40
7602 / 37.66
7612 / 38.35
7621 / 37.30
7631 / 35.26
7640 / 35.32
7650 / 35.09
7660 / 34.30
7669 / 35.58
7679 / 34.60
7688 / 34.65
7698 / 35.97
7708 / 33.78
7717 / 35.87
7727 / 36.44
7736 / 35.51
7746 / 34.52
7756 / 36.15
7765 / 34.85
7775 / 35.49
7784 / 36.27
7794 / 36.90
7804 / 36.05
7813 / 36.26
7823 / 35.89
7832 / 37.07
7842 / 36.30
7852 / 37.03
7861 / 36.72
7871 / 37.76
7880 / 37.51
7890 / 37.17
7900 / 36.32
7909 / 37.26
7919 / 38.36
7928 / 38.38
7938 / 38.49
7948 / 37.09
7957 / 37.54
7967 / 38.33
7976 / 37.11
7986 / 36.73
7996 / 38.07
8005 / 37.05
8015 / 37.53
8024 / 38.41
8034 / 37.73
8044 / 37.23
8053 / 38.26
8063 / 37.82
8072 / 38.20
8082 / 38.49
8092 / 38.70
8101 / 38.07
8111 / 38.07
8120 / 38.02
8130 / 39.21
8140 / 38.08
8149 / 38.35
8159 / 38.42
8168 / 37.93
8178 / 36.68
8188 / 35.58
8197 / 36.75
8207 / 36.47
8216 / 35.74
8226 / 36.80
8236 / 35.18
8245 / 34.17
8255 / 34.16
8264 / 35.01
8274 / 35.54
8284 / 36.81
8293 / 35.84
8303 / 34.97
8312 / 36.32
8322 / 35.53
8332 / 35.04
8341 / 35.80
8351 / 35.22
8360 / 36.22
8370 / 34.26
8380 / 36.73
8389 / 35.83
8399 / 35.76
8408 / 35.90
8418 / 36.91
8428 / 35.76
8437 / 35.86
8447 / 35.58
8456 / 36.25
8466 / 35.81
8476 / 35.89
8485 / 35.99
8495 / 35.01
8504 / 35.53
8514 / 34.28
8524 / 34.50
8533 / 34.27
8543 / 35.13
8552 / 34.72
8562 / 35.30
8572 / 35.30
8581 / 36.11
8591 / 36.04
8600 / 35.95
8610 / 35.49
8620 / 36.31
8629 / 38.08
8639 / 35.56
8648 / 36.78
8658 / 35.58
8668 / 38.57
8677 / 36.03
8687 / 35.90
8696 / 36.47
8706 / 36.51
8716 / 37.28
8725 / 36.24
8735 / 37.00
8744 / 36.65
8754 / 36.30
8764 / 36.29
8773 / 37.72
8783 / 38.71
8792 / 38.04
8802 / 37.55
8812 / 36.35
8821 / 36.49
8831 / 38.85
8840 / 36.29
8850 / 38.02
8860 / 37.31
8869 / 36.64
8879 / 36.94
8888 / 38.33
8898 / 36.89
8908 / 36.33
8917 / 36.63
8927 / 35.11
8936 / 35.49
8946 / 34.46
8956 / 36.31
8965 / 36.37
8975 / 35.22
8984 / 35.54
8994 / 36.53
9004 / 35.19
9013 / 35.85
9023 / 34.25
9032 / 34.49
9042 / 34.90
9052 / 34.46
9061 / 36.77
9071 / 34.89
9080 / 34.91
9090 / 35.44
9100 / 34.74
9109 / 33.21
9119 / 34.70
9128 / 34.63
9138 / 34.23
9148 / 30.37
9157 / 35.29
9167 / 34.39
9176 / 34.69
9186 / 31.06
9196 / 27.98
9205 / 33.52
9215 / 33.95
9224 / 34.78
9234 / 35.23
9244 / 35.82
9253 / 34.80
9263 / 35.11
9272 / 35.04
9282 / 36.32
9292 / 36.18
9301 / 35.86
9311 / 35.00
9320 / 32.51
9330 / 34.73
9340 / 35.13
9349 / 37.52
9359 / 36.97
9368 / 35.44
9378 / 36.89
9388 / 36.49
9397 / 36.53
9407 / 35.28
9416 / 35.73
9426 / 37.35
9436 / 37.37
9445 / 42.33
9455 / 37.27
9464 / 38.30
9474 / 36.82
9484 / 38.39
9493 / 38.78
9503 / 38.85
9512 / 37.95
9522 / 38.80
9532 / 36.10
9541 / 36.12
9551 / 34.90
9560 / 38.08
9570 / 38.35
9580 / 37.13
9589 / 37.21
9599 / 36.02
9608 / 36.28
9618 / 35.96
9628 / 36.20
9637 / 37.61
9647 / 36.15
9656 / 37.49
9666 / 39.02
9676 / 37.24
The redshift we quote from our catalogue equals 0.08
